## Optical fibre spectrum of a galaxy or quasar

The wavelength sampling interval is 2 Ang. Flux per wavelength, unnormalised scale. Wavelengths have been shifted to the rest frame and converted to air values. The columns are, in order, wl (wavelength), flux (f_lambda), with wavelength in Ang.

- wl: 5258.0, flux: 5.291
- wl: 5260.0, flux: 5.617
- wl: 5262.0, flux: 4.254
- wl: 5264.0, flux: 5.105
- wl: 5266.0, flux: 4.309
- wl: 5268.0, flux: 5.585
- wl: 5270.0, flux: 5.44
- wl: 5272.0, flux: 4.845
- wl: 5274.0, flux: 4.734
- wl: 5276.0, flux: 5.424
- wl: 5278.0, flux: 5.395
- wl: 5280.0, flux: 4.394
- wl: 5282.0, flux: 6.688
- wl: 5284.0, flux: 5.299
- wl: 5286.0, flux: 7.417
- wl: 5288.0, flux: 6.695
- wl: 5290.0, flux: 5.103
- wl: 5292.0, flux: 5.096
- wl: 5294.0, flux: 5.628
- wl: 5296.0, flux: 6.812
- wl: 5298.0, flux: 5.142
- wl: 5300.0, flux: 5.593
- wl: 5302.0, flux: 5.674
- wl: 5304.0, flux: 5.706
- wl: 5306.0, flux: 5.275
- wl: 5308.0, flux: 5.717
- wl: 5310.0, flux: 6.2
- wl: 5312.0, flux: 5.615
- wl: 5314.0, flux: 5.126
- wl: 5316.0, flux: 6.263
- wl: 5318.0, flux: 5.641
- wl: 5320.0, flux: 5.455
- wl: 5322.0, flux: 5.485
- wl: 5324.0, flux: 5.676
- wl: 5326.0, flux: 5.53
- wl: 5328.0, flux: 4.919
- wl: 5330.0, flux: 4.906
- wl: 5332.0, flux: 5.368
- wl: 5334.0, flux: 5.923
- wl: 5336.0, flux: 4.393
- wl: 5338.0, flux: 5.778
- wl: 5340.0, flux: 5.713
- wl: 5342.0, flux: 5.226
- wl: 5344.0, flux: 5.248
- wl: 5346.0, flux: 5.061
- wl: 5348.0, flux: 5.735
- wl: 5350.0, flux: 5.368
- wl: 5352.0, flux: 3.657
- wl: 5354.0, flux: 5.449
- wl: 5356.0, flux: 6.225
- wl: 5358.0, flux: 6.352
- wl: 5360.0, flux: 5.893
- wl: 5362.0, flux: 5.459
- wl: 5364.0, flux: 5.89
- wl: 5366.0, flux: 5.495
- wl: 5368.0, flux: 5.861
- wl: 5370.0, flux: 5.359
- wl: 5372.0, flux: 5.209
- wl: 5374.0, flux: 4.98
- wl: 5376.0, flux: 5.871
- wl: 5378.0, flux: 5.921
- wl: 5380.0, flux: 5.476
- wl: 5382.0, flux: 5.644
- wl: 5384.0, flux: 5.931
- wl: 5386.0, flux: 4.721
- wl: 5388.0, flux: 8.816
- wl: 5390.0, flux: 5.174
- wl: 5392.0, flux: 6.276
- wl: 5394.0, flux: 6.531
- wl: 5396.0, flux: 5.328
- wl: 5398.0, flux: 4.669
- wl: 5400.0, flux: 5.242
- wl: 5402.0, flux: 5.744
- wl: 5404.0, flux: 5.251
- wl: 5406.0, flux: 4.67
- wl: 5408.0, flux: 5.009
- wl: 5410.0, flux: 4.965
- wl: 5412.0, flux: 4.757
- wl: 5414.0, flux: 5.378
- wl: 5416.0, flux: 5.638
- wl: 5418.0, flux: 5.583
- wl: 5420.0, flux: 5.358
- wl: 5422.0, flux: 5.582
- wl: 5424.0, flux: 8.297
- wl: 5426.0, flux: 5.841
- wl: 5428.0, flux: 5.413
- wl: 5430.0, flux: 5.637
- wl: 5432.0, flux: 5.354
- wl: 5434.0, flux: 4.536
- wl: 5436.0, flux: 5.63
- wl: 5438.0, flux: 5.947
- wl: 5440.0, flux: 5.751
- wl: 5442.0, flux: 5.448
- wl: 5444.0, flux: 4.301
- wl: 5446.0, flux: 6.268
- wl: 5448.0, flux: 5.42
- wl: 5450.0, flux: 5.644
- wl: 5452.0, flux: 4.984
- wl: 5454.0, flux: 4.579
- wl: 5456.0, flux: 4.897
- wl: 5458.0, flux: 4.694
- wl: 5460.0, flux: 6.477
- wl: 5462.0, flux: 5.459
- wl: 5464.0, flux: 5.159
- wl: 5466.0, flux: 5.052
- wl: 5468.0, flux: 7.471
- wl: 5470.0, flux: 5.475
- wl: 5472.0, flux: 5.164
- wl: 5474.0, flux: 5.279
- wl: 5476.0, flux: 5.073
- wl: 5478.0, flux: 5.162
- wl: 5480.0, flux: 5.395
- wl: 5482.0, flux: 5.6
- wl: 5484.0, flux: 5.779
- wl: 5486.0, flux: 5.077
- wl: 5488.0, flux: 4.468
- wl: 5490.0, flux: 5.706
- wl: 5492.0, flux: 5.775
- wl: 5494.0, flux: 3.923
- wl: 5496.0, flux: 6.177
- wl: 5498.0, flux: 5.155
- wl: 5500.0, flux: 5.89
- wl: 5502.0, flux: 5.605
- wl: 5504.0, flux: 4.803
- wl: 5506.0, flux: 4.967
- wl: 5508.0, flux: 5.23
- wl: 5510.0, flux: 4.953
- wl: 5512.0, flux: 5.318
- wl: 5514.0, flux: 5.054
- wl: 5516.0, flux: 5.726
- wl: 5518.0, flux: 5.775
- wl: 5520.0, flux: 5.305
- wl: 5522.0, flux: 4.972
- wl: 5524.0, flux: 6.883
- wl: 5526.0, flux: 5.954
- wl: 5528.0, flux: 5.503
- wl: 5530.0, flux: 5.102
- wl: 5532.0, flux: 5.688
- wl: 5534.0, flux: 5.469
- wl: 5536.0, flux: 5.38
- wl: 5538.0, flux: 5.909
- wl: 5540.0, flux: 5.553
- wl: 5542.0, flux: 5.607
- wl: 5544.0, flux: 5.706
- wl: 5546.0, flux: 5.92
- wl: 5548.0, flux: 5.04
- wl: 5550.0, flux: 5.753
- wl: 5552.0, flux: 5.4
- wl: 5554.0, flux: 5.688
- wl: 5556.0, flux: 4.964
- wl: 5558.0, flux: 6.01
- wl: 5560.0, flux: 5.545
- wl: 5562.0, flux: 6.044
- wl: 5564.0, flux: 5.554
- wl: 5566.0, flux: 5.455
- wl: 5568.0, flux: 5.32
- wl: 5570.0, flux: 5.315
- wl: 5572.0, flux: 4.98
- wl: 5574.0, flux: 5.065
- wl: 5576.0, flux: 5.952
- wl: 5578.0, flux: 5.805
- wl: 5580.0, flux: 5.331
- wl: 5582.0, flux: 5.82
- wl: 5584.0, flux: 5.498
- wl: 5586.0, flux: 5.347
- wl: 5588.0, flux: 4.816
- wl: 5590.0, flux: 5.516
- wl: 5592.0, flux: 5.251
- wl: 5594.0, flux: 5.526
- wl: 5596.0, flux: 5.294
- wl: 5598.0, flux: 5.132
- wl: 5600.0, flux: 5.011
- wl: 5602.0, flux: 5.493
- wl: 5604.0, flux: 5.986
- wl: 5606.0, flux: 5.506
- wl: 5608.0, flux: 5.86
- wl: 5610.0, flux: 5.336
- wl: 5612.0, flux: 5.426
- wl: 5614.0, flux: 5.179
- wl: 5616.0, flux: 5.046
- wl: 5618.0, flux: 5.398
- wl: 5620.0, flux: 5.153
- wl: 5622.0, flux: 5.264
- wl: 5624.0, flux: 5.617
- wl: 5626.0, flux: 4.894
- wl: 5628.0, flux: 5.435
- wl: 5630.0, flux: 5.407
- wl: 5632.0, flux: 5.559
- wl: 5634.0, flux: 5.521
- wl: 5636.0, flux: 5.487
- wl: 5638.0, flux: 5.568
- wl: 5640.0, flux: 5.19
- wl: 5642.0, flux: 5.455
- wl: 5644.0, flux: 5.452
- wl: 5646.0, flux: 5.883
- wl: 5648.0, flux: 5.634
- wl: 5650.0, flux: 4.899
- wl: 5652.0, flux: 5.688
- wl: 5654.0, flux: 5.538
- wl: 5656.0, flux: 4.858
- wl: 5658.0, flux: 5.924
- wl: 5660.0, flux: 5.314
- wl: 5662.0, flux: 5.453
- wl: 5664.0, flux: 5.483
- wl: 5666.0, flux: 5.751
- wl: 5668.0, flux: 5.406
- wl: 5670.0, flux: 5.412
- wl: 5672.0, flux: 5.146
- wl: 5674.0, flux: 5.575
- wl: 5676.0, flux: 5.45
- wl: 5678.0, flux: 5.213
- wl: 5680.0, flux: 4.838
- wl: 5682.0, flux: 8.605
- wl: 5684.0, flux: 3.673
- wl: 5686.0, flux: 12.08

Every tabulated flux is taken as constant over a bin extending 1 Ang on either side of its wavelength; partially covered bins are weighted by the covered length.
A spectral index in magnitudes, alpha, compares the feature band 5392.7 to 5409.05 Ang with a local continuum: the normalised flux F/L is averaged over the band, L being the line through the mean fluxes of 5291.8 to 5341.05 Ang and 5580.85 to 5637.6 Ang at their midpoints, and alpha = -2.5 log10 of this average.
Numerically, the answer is 0.04 mag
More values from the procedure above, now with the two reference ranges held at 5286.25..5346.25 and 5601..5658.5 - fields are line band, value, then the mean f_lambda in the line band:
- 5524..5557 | -0.02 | 5.58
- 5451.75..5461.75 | 0.07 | 5.16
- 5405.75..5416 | 0.10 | 5.04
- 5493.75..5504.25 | 0.02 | 5.39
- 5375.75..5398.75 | -0.07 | 5.88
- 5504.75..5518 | 0.05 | 5.24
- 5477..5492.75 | 0.03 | 5.36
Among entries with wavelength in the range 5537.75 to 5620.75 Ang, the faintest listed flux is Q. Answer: 4.816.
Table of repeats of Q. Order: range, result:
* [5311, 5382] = 3.657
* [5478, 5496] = 3.923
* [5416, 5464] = 4.301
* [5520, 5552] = 4.972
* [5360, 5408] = 4.669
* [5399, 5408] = 4.67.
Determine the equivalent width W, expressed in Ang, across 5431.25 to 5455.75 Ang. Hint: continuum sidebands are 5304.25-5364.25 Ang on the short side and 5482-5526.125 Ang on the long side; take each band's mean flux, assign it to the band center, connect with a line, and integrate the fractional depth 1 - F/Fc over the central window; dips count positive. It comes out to 0.5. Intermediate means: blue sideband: 5.48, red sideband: 5.38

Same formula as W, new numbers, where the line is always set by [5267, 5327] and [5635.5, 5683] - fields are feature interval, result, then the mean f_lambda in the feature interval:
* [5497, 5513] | 1.0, 5.24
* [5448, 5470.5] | 0.6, 5.44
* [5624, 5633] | 0.3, 5.36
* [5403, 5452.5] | 1.1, 5.47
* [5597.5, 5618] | 0.6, 5.4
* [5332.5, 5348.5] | 0.7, 5.37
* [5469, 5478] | 0.6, 5.24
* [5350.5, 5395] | -1.0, 5.73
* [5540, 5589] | 0.6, 5.5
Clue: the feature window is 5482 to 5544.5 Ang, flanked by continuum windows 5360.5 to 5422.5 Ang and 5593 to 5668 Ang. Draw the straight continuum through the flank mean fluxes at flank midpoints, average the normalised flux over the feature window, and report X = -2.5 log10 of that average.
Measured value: 0.01 mag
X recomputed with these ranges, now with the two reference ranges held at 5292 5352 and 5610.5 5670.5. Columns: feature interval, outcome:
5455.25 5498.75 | 0.01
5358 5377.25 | -0.03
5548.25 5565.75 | -0.03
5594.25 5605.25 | 0.00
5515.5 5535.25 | -0.04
